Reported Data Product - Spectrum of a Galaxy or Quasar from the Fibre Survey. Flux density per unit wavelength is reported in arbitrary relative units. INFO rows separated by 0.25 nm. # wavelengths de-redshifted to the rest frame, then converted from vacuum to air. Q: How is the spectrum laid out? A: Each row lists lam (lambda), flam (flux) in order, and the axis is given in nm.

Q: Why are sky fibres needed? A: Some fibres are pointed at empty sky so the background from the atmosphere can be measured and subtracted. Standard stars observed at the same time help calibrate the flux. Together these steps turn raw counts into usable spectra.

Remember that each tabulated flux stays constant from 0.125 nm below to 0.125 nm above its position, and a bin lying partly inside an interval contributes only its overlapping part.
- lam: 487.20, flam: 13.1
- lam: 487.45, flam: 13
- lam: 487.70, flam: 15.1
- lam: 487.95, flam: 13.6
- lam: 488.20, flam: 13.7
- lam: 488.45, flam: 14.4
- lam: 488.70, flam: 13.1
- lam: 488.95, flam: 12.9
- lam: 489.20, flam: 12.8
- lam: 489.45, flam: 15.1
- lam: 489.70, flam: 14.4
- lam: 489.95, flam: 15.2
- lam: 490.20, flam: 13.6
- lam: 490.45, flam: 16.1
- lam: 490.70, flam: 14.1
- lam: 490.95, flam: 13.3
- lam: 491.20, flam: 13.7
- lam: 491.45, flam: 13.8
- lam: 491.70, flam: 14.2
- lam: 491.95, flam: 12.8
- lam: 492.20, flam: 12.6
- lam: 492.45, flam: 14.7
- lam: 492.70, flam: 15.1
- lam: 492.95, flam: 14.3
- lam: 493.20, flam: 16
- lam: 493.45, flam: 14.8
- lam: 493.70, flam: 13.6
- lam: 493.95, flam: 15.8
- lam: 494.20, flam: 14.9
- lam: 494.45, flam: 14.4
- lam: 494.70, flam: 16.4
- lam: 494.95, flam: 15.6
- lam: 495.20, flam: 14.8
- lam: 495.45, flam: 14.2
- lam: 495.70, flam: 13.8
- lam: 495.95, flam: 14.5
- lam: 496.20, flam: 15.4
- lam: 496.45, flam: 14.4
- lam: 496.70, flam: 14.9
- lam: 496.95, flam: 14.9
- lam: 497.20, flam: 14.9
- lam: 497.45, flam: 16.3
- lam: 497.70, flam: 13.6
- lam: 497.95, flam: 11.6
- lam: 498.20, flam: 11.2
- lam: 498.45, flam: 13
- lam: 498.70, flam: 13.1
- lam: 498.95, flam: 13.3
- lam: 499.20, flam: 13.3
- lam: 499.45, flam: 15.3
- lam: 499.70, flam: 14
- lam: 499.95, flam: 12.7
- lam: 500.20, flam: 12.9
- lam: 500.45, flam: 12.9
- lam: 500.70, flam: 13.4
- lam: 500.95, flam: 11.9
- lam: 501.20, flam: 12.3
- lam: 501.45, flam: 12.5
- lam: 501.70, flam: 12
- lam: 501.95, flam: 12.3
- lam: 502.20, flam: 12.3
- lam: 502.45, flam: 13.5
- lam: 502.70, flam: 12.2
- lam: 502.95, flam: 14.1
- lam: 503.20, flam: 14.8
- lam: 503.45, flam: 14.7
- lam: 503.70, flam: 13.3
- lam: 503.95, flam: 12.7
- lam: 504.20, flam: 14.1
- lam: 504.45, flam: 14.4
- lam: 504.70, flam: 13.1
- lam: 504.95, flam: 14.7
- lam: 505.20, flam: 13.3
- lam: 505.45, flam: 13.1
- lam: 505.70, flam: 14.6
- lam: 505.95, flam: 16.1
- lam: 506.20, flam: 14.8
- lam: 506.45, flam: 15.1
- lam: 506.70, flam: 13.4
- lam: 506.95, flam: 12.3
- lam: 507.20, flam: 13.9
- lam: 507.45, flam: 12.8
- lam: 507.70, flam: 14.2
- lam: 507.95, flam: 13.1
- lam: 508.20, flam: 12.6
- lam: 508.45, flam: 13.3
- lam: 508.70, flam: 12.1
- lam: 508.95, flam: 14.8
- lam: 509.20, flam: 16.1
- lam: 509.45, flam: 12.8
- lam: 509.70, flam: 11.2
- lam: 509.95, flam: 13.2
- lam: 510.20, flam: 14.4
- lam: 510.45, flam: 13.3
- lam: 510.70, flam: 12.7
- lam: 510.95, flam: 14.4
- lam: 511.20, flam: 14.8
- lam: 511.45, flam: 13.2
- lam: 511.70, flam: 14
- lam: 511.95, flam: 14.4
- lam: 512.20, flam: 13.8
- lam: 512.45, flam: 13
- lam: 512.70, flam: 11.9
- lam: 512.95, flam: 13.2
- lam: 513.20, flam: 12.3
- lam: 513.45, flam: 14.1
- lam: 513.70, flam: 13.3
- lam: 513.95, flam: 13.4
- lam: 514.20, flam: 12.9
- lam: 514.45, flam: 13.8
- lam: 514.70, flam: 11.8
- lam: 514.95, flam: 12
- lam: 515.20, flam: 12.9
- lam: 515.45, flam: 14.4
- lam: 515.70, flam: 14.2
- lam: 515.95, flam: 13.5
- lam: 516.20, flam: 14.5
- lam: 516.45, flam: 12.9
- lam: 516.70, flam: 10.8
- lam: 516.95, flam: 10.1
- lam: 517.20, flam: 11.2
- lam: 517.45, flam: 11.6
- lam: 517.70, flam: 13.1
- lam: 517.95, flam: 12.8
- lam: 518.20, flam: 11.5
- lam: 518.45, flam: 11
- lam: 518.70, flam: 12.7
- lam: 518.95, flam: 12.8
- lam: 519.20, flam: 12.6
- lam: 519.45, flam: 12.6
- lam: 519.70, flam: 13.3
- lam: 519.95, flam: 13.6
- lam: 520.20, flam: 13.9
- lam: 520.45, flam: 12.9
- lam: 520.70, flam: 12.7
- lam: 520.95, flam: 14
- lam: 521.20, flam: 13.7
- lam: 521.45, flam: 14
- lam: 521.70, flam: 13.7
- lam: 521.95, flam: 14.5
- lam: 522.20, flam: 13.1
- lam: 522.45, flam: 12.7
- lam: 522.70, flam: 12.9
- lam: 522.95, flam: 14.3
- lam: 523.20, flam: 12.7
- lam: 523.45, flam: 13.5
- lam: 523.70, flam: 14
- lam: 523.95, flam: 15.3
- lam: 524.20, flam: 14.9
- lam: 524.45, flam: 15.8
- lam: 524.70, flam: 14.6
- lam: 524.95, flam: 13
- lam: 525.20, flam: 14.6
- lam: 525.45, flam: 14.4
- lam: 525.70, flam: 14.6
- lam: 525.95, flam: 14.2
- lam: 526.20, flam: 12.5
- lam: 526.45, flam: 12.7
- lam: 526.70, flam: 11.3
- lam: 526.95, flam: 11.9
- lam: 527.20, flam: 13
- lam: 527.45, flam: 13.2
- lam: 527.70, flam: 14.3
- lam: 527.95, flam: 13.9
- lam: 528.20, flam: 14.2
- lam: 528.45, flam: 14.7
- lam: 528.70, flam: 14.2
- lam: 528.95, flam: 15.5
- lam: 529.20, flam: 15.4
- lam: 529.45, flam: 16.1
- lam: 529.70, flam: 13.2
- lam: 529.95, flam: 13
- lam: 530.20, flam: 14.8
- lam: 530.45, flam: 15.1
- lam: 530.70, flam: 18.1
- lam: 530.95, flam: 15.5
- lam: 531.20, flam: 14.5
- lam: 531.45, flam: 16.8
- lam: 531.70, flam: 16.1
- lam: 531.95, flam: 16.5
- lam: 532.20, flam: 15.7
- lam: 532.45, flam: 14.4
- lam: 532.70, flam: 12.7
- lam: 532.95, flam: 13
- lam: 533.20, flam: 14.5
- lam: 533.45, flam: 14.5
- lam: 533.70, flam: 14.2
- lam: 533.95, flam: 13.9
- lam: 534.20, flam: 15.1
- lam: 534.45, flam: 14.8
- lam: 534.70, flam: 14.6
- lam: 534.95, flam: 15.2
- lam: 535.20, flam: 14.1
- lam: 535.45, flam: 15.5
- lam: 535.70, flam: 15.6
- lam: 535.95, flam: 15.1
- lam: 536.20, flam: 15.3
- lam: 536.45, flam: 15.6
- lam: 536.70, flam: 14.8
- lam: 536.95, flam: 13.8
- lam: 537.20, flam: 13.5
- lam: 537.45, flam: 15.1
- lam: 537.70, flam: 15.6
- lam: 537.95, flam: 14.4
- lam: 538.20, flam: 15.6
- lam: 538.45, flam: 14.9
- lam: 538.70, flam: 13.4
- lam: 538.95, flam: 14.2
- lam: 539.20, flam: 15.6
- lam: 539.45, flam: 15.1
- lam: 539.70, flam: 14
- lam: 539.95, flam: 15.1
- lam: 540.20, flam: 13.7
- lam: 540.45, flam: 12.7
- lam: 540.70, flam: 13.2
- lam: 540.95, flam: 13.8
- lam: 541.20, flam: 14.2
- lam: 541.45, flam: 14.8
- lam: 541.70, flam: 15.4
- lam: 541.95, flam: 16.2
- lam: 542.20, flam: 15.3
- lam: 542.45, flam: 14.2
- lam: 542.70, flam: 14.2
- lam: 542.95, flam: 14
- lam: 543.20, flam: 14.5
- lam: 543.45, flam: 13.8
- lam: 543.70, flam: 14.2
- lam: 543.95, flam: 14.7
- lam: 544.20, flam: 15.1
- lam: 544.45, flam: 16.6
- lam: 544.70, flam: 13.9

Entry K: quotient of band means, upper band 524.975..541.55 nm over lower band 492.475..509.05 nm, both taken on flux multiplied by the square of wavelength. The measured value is 1.2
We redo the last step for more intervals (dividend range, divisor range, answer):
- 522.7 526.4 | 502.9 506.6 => 1.07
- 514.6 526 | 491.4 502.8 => 1.05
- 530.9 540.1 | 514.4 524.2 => 1.21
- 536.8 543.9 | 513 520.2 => 1.24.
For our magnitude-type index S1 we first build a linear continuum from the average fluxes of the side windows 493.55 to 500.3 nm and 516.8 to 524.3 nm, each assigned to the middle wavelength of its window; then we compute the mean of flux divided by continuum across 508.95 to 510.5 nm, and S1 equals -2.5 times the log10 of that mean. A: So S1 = -0.004 mag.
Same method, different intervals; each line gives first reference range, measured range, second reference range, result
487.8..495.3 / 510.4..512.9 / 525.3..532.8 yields 0.06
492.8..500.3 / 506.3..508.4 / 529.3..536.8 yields 0.08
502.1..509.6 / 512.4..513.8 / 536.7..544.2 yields 0.08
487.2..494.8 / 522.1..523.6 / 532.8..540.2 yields 0.10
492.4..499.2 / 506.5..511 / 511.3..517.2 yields 0.00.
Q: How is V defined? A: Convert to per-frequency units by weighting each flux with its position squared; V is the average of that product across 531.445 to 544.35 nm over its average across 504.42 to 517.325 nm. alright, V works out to 1.2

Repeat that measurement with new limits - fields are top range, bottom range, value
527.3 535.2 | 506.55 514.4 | 1.19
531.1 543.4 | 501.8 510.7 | 1.21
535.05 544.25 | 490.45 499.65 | 1.22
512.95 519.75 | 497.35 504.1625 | 1.02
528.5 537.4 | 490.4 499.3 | 1.21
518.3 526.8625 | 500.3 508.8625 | 1.08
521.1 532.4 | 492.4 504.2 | 1.15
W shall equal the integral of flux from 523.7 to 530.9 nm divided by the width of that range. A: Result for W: 14.2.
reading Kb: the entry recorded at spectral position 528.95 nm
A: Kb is 15.5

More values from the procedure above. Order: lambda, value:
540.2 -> 13.7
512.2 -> 13.8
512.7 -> 11.9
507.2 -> 13.9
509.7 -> 11.2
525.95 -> 14.2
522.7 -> 12.9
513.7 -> 13.3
